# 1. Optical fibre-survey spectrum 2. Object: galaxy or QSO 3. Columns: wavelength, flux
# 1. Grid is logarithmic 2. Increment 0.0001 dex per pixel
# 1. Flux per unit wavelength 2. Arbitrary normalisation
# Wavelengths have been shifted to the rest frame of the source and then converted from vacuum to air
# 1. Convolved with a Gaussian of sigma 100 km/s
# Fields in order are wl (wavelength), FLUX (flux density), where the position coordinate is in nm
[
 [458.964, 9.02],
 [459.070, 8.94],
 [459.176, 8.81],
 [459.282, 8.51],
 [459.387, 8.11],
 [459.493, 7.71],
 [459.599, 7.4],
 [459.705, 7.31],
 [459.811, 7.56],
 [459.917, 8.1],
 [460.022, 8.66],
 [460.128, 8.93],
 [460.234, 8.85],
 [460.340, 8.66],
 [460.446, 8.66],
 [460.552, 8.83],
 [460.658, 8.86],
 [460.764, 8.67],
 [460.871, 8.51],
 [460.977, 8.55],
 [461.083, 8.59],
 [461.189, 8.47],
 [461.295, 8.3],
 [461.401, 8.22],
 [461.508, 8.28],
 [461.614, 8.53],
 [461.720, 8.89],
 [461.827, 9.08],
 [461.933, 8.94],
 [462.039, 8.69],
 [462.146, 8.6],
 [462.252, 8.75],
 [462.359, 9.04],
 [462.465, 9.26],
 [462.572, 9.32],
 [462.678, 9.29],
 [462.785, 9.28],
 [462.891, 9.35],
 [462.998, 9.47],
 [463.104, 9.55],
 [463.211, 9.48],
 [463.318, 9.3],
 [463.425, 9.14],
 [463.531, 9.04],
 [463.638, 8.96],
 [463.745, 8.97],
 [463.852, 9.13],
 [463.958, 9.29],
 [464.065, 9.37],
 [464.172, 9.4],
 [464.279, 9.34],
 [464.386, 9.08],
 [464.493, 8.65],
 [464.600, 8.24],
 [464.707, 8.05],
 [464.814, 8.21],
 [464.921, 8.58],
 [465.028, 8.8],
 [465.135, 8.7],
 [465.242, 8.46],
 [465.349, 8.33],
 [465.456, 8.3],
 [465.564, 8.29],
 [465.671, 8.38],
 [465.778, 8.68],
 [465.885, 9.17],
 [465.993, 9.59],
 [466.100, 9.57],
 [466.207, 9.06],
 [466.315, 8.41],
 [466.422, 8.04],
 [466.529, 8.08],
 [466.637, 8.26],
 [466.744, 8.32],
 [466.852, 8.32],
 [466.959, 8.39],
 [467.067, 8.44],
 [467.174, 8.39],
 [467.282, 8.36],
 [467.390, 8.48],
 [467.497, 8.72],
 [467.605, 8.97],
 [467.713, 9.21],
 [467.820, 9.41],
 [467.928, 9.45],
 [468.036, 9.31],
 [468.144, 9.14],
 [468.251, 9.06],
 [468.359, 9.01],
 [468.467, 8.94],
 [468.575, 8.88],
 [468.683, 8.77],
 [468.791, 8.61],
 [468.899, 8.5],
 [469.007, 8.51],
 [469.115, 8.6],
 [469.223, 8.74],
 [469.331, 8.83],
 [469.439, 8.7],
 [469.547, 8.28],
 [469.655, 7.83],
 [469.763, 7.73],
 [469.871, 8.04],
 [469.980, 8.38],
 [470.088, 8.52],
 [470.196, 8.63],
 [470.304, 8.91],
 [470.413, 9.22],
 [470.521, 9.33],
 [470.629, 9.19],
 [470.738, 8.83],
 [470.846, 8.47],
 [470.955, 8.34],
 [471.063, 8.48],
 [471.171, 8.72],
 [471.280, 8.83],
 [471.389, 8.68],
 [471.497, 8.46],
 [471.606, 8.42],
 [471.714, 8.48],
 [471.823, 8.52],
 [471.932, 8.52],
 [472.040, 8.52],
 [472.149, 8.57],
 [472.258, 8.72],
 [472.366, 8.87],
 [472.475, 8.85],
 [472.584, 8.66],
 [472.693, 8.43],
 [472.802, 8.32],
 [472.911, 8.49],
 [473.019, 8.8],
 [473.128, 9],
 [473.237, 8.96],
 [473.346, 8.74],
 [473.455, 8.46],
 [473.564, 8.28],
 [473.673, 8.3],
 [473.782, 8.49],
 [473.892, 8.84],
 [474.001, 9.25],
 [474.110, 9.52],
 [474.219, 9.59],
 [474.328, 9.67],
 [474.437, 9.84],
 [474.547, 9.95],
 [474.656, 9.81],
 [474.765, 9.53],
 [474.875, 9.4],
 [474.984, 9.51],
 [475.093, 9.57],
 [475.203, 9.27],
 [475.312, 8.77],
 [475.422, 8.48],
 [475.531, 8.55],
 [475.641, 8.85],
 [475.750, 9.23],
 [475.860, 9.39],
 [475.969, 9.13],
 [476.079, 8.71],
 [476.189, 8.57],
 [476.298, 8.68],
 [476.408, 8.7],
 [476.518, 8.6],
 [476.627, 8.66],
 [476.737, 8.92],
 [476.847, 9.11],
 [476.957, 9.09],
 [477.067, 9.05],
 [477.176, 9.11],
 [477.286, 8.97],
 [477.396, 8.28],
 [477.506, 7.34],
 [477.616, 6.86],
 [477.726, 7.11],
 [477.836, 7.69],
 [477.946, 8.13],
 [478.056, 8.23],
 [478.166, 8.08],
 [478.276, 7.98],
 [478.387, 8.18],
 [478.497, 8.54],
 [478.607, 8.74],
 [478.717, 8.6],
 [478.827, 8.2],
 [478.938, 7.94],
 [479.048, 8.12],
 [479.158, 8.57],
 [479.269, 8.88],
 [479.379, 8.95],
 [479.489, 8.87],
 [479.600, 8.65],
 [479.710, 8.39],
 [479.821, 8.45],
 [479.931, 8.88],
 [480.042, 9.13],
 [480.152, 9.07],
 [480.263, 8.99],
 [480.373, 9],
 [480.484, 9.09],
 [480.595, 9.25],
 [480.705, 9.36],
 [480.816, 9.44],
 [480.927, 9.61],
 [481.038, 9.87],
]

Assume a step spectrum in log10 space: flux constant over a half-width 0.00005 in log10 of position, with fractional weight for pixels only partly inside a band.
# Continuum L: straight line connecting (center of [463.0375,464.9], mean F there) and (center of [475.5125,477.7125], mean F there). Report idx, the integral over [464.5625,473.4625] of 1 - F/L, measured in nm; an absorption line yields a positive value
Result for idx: 0.22 nm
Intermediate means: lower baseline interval 9.01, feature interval 8.65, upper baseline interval 8.66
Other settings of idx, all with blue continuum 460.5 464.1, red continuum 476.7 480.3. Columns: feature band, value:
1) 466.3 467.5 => 0.06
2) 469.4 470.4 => 0.04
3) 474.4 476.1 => -0.14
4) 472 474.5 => -0.07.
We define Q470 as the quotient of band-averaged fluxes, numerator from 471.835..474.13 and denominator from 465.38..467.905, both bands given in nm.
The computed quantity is 1.00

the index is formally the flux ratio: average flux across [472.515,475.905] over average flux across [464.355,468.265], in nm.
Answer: 1.04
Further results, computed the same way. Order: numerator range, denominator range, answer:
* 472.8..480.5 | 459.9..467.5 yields 1.00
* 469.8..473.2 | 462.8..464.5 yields 0.94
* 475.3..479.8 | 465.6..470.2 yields 0.98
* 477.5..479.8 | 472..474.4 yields 0.93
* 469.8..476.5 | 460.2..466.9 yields 1.01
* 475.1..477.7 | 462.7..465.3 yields 0.97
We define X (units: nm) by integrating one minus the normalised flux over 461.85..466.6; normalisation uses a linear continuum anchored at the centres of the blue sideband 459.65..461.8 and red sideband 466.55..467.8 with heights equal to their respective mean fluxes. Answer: -0.22 nm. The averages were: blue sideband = 8.48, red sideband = 8.54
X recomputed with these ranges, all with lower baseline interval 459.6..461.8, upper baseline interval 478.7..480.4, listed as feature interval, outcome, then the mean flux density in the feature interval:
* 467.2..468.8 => -0.079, 8.95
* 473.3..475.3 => -0.142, 9.22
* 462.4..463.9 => -0.136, 9.25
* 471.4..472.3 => 0.005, 8.53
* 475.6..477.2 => -0.053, 8.92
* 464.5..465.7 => 0.014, 8.4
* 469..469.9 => 0.020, 8.37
